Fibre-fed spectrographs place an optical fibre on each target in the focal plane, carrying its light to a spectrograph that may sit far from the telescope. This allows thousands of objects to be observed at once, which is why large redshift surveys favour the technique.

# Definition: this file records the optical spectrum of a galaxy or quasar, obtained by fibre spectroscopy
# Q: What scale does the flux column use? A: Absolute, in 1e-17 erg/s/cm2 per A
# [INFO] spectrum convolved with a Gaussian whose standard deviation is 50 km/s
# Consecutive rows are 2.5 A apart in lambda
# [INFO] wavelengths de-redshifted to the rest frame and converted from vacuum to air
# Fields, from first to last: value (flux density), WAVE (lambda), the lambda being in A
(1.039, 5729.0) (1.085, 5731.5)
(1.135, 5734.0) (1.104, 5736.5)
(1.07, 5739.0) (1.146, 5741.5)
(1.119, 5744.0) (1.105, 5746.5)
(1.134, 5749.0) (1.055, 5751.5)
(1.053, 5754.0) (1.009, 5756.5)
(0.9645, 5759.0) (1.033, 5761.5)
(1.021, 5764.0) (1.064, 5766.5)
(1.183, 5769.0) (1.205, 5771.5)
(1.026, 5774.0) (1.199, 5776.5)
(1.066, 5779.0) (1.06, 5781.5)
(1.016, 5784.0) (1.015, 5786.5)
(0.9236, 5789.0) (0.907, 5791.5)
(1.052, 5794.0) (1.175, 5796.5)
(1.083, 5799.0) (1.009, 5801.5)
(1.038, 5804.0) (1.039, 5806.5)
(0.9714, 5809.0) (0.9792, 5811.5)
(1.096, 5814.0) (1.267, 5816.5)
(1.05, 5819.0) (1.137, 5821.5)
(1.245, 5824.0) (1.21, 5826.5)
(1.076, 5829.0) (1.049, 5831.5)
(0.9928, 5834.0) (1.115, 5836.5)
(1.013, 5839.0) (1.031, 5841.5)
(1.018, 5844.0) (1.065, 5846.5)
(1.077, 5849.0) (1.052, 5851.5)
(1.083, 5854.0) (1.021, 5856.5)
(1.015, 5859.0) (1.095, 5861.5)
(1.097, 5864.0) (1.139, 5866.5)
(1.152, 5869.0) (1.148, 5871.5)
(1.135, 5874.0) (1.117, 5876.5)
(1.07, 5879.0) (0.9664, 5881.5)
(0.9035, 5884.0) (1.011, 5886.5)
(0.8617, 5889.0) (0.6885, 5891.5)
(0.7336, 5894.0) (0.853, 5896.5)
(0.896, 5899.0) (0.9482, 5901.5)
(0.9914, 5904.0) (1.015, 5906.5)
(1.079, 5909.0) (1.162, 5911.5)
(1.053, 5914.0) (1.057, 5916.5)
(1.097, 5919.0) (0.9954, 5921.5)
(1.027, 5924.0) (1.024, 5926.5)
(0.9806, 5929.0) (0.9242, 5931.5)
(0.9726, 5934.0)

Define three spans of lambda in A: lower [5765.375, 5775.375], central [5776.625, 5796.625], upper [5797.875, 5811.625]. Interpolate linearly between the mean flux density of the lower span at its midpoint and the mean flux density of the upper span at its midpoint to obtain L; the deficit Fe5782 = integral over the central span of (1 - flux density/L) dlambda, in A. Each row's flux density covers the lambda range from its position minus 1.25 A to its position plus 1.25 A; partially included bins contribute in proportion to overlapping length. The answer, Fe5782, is 0.9 A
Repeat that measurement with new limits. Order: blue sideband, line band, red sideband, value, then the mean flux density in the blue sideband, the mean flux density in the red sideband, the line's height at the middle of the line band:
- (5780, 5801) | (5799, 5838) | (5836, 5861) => -1.7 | 1.03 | 1.05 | 1.04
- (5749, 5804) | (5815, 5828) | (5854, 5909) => -1.9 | 1.05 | 0.997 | 1.03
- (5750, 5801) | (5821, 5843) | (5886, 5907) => -2.7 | 1.06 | 0.88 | 0.973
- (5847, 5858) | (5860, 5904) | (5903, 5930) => 2.6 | 1.06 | 1.04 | 1.05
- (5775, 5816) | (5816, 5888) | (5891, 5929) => -4.7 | 1.04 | 0.981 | 1.01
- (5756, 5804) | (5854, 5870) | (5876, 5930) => -1.3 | 1.05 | 0.977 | 1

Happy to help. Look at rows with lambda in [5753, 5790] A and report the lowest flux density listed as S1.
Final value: 0.9236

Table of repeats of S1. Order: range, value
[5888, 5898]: 0.6885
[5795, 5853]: 0.9714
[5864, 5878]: 1.097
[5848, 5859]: 1.015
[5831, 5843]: 0.9928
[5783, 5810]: 0.907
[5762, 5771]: 1.021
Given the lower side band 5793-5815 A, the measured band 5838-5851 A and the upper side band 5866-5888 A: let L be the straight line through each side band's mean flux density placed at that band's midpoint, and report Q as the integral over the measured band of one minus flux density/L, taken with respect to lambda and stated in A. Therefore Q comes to 0.20 A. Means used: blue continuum 1.05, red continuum 1.07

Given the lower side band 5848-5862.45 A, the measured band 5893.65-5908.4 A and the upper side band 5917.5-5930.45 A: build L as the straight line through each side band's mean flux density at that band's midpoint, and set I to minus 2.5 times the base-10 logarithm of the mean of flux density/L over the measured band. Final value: 0.122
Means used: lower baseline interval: 1.06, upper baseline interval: 1.02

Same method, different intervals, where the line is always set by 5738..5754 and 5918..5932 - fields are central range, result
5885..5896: 0.24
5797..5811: 0.04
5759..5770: 0.03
